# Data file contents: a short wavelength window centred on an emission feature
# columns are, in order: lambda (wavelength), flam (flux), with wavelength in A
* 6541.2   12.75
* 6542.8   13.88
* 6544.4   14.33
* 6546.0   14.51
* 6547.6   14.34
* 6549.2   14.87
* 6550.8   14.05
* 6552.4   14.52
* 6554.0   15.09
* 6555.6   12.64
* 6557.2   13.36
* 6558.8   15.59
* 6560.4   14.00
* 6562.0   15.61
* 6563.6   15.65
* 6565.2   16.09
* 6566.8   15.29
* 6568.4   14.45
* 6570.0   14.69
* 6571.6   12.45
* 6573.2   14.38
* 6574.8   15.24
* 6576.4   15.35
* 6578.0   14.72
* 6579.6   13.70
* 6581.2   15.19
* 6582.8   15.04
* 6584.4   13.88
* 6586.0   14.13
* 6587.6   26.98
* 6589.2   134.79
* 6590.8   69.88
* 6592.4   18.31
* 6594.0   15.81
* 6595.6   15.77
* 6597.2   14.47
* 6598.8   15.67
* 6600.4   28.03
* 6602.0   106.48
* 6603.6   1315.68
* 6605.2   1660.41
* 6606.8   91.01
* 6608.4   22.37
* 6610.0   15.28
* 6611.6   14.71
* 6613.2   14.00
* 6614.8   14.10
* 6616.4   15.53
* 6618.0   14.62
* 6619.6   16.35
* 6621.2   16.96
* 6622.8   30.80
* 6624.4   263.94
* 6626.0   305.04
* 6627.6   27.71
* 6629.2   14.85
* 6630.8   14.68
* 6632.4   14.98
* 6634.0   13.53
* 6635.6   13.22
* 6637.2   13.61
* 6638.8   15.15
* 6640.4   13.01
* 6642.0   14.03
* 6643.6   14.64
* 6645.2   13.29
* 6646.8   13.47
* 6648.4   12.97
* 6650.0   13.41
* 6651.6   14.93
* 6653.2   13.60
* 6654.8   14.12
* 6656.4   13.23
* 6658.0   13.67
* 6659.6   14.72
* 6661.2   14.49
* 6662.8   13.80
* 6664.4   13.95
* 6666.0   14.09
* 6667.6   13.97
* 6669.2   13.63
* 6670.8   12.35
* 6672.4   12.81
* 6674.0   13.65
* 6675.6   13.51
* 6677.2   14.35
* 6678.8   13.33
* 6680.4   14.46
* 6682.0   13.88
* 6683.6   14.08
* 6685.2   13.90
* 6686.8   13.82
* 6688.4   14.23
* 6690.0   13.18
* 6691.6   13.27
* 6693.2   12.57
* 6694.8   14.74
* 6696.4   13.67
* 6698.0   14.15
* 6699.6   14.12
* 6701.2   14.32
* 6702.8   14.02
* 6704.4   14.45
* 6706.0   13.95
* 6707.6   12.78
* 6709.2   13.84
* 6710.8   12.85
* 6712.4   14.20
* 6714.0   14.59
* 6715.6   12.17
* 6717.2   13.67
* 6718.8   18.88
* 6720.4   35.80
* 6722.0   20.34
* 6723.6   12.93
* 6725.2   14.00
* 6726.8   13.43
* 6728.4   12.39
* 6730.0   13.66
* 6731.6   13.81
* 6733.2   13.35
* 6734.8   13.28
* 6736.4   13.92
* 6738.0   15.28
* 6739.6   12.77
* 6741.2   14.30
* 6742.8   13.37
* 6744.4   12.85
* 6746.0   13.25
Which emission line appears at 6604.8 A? H-alpha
